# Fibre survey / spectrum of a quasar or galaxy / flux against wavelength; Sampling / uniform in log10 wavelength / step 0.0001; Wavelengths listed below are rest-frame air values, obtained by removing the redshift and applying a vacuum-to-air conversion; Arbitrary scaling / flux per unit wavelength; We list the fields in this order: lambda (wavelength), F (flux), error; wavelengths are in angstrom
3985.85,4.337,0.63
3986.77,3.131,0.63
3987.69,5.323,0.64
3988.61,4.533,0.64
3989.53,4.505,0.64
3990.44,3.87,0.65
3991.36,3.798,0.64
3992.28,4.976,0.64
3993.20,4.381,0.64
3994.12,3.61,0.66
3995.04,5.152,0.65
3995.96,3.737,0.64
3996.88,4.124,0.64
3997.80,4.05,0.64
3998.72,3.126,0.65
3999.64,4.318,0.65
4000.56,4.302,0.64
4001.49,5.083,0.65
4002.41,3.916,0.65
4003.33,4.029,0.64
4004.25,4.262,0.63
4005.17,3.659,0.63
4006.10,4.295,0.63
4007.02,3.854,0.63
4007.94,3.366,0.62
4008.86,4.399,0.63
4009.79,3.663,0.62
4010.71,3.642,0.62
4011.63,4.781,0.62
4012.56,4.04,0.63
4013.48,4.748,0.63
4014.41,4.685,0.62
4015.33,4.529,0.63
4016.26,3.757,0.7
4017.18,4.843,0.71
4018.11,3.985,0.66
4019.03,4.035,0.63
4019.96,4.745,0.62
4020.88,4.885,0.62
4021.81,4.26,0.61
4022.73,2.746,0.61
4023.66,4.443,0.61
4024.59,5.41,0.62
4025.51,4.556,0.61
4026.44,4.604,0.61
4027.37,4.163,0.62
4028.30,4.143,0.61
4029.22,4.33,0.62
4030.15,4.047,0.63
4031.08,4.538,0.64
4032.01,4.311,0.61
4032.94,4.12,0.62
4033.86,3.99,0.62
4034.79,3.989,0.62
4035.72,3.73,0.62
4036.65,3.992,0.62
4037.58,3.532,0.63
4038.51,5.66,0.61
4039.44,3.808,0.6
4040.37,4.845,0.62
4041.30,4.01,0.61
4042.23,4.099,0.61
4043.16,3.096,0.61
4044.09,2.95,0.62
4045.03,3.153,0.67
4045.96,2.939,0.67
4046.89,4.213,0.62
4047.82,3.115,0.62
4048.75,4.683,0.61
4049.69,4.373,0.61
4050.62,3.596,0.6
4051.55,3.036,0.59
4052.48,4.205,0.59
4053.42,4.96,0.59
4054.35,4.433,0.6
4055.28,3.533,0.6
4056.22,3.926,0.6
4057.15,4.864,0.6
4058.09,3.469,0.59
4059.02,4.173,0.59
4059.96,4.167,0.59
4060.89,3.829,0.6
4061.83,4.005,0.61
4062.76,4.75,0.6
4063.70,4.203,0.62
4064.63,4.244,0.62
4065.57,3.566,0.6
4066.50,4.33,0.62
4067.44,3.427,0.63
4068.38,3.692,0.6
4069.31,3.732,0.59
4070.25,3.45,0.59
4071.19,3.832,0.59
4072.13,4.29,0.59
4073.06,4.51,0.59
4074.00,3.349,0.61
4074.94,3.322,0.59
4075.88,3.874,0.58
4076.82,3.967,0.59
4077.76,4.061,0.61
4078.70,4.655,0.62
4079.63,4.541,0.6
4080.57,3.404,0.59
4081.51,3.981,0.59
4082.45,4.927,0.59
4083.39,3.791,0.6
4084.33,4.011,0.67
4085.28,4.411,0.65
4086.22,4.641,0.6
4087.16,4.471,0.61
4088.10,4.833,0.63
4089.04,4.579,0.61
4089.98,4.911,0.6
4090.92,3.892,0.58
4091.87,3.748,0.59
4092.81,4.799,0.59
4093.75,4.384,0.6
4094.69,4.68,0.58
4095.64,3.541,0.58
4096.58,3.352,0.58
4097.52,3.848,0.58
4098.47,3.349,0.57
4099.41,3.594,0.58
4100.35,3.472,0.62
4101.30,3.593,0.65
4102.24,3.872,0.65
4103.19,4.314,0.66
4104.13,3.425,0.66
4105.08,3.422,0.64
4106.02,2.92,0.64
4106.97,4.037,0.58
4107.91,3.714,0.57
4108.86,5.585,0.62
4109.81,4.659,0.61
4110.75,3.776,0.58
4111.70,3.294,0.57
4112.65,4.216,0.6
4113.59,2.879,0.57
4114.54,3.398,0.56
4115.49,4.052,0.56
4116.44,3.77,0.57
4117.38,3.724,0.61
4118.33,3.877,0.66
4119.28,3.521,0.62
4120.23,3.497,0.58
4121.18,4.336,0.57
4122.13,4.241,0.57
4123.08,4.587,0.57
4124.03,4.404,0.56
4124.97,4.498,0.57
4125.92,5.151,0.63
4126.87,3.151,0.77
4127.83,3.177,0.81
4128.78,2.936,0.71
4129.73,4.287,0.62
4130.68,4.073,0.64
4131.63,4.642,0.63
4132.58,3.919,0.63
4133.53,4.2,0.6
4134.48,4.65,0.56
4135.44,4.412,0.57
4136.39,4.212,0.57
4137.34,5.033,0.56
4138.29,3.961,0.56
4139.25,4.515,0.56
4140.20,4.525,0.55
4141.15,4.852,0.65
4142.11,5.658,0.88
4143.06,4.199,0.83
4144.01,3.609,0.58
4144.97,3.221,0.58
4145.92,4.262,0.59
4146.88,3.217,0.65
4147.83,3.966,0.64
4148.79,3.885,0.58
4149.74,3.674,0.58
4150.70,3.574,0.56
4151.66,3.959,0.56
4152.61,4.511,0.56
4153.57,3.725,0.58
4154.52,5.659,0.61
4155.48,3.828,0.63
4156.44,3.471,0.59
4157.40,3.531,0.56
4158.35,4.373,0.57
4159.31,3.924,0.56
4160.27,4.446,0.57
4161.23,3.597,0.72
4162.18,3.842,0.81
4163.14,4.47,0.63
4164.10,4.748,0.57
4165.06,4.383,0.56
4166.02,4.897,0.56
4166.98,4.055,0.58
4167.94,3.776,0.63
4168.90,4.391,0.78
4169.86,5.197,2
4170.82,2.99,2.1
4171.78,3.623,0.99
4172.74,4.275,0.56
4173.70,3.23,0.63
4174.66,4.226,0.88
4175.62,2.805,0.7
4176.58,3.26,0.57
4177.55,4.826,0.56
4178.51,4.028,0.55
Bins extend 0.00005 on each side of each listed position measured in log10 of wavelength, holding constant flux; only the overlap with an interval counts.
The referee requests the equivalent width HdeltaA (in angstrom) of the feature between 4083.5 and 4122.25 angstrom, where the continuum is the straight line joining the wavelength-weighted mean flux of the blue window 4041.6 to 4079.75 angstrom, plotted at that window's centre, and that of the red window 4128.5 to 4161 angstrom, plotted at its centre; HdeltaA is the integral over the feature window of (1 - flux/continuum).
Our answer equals 0.64 angstrom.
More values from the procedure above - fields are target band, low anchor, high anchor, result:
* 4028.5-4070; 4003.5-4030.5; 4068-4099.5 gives 1.7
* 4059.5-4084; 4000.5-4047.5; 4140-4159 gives 0.7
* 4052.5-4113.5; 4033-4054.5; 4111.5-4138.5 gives -1.0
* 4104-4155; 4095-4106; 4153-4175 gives -2.9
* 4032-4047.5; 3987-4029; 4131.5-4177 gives 1.2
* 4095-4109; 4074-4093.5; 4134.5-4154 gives 1.7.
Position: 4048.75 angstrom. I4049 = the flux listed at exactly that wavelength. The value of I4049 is 4.683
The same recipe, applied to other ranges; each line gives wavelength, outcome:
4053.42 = 4.96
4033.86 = 3.99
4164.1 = 4.748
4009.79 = 3.663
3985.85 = 4.337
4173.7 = 3.23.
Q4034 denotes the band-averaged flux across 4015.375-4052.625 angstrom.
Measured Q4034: 4.08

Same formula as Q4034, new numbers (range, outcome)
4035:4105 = 4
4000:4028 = 4.25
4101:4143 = 4.07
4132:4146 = 4.35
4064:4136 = 4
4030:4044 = 4.09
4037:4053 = 3.84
